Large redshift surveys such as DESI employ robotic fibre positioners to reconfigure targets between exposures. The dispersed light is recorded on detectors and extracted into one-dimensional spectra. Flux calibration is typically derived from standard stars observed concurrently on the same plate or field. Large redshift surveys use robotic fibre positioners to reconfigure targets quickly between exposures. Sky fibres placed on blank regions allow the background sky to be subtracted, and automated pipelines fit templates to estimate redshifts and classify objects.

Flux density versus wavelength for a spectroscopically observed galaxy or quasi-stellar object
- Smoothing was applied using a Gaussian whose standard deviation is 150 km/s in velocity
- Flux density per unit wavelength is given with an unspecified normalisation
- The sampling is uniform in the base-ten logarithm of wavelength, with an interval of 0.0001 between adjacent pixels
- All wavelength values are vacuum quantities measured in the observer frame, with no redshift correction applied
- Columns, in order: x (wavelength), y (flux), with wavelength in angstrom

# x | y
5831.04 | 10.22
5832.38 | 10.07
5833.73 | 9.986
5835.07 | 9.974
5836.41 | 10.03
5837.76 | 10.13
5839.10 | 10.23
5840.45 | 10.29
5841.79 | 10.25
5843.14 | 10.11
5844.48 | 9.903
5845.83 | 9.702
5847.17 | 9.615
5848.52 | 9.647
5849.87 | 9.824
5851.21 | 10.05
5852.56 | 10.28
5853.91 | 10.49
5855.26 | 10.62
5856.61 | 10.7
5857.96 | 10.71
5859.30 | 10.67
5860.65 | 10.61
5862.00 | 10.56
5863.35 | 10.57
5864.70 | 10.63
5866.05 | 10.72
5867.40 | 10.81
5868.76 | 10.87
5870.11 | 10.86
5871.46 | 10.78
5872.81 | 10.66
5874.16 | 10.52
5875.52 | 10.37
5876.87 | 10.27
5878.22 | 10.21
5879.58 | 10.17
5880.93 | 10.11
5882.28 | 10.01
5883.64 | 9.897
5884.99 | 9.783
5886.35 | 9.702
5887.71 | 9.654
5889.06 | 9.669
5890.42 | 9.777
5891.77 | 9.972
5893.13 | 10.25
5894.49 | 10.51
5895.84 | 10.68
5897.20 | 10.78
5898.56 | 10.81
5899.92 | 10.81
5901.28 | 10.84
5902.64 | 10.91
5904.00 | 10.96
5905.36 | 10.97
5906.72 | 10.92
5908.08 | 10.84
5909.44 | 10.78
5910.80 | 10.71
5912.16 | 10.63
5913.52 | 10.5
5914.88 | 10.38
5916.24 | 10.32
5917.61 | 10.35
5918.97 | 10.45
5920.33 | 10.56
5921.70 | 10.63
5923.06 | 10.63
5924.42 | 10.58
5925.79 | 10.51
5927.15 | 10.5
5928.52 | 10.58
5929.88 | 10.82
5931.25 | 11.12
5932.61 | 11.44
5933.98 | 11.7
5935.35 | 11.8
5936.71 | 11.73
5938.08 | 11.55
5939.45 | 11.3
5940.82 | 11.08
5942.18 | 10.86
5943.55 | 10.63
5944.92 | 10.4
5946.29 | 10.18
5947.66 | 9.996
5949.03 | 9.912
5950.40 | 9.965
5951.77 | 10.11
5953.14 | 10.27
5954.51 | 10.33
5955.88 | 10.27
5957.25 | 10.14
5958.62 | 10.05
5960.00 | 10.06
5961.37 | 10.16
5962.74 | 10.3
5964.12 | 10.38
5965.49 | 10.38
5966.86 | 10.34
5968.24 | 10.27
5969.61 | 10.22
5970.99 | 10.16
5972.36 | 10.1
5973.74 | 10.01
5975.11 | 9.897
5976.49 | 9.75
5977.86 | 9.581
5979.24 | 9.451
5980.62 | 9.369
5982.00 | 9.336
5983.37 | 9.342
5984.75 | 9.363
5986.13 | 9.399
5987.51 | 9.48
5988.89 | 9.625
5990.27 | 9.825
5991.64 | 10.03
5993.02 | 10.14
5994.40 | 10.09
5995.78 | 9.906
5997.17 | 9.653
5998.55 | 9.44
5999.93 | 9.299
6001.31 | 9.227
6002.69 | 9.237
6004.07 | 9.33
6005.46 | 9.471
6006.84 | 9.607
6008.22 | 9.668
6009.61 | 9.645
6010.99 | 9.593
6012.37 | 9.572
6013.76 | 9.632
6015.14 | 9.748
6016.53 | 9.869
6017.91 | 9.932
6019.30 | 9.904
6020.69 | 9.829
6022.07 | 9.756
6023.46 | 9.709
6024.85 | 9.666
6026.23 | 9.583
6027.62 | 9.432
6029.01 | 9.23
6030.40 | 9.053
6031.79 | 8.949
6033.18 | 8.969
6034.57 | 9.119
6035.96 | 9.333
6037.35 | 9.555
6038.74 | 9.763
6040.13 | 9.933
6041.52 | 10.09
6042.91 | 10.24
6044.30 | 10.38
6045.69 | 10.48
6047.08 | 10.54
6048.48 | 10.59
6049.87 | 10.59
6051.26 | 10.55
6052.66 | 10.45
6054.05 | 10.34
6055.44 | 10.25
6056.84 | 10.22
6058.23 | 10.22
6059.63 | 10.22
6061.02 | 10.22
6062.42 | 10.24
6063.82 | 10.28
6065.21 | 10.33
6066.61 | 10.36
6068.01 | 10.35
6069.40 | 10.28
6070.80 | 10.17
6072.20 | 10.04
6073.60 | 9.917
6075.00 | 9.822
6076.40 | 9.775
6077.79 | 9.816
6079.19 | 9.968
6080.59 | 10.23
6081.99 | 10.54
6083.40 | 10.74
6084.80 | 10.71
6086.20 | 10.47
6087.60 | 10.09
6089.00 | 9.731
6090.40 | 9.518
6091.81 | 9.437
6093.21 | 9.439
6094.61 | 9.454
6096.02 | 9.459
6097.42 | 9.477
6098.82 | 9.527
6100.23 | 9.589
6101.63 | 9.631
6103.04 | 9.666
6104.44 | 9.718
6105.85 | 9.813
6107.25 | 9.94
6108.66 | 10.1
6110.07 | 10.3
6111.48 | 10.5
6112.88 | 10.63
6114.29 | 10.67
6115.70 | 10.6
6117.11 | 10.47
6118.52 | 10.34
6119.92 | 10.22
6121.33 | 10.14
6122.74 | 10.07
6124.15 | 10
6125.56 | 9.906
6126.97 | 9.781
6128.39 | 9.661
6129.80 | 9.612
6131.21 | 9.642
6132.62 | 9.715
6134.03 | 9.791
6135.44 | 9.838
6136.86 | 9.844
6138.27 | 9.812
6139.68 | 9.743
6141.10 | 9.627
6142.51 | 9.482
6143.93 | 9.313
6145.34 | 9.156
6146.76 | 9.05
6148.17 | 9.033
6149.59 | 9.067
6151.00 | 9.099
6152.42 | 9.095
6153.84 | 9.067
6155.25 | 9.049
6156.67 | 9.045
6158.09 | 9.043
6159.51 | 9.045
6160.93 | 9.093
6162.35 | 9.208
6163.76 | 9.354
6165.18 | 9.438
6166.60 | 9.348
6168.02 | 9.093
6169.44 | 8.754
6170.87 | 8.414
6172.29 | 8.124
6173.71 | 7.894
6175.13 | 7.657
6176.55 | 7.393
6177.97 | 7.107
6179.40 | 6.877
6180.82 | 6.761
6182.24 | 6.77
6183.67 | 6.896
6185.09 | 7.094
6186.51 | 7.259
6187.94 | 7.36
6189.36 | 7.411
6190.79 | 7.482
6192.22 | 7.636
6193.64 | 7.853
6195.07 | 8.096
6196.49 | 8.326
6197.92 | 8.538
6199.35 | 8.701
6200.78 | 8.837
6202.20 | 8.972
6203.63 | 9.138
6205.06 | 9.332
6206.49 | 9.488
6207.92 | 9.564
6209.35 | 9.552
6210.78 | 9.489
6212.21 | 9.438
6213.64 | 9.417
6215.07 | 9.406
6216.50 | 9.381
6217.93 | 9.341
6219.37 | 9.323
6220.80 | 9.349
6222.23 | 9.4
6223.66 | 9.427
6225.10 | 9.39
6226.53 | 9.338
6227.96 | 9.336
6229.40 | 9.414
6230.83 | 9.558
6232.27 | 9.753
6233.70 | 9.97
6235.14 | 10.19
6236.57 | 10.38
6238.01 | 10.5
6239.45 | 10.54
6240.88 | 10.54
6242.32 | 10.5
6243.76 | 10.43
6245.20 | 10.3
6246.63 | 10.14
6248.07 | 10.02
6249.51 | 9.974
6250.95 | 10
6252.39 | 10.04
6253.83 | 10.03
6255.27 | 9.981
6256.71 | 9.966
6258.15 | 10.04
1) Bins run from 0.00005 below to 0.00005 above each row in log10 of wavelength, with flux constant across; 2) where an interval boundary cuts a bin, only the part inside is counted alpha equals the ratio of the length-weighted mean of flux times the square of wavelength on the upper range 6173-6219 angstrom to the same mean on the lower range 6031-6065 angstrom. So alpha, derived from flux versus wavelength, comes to 0.86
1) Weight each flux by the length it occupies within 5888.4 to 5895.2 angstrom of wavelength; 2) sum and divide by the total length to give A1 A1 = 10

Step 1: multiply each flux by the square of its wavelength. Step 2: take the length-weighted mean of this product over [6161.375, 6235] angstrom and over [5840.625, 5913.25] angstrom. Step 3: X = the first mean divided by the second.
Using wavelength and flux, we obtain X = 0.93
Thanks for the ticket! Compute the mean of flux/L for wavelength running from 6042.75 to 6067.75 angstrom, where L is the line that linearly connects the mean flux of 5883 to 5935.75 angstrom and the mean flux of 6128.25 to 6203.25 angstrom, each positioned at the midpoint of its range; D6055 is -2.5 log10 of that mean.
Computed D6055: -0.10 mag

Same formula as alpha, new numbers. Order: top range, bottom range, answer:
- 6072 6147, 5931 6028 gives 1.03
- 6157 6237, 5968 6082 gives 0.94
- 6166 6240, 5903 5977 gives 0.90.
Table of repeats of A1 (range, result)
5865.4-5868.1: 10.7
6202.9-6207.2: 9.31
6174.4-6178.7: 7.38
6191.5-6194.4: 7.74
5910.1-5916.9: 10.5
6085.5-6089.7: 10.1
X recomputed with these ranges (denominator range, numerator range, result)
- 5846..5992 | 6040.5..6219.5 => 0.97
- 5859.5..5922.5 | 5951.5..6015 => 0.97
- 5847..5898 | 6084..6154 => 1.03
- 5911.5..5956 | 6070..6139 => 0.99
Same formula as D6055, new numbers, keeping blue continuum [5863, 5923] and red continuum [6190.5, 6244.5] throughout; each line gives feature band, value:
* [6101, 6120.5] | -0.050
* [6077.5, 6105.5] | -0.007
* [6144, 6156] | 0.058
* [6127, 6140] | -0.010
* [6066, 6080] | -0.021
